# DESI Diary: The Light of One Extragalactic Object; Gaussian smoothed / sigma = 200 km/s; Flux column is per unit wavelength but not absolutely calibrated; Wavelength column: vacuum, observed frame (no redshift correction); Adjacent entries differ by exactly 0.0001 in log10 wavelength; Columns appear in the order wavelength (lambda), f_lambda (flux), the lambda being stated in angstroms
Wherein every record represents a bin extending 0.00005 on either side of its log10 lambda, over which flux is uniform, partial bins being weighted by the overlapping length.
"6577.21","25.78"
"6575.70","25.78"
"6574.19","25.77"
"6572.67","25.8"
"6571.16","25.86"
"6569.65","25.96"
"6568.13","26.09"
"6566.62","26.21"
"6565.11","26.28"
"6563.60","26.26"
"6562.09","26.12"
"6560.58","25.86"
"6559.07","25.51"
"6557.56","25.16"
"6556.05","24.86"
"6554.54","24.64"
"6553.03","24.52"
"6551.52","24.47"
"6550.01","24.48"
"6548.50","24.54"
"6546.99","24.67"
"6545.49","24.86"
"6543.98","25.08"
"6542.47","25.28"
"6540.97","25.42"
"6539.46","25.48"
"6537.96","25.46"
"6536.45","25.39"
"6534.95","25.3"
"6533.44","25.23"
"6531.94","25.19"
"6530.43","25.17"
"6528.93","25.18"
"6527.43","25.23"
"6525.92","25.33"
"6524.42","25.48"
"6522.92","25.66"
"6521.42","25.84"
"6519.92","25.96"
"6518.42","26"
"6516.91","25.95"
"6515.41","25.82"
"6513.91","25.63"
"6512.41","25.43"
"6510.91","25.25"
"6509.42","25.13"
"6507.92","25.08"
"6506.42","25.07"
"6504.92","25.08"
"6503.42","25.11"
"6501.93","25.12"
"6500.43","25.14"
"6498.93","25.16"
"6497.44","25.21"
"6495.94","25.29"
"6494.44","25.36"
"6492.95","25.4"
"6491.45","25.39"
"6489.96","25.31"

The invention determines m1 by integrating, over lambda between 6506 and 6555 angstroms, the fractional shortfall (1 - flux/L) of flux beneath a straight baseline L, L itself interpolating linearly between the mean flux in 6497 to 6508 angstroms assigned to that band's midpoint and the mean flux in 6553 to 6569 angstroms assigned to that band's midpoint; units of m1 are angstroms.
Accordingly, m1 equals 0.2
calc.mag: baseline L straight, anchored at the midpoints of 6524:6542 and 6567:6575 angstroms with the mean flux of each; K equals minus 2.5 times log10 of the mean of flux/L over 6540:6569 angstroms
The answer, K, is 0.016 mag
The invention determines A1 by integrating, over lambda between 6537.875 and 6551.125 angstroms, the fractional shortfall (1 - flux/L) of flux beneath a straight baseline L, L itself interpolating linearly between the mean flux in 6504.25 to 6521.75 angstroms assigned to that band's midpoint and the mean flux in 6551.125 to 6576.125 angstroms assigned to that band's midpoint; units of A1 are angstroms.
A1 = 0.3 angstroms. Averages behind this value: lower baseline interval 25.5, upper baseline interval 25.6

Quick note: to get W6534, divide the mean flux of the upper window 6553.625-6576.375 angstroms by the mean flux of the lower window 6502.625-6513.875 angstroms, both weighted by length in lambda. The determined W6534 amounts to 1.0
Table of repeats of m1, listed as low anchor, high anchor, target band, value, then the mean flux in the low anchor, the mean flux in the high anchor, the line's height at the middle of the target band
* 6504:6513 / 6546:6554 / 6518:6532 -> -0.33 angstroms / 25.2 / 24.5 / 24.9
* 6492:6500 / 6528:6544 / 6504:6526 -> -0.20 angstroms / 25.3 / 25.3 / 25.3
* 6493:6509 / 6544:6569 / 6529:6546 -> -0.02 angstroms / 25.2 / 25.3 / 25.2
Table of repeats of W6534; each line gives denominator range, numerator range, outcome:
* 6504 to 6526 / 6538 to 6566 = 0.99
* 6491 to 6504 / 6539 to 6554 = 0.98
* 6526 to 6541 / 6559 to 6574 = 1.03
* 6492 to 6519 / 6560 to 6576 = 1.03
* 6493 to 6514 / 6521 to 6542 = 1.01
